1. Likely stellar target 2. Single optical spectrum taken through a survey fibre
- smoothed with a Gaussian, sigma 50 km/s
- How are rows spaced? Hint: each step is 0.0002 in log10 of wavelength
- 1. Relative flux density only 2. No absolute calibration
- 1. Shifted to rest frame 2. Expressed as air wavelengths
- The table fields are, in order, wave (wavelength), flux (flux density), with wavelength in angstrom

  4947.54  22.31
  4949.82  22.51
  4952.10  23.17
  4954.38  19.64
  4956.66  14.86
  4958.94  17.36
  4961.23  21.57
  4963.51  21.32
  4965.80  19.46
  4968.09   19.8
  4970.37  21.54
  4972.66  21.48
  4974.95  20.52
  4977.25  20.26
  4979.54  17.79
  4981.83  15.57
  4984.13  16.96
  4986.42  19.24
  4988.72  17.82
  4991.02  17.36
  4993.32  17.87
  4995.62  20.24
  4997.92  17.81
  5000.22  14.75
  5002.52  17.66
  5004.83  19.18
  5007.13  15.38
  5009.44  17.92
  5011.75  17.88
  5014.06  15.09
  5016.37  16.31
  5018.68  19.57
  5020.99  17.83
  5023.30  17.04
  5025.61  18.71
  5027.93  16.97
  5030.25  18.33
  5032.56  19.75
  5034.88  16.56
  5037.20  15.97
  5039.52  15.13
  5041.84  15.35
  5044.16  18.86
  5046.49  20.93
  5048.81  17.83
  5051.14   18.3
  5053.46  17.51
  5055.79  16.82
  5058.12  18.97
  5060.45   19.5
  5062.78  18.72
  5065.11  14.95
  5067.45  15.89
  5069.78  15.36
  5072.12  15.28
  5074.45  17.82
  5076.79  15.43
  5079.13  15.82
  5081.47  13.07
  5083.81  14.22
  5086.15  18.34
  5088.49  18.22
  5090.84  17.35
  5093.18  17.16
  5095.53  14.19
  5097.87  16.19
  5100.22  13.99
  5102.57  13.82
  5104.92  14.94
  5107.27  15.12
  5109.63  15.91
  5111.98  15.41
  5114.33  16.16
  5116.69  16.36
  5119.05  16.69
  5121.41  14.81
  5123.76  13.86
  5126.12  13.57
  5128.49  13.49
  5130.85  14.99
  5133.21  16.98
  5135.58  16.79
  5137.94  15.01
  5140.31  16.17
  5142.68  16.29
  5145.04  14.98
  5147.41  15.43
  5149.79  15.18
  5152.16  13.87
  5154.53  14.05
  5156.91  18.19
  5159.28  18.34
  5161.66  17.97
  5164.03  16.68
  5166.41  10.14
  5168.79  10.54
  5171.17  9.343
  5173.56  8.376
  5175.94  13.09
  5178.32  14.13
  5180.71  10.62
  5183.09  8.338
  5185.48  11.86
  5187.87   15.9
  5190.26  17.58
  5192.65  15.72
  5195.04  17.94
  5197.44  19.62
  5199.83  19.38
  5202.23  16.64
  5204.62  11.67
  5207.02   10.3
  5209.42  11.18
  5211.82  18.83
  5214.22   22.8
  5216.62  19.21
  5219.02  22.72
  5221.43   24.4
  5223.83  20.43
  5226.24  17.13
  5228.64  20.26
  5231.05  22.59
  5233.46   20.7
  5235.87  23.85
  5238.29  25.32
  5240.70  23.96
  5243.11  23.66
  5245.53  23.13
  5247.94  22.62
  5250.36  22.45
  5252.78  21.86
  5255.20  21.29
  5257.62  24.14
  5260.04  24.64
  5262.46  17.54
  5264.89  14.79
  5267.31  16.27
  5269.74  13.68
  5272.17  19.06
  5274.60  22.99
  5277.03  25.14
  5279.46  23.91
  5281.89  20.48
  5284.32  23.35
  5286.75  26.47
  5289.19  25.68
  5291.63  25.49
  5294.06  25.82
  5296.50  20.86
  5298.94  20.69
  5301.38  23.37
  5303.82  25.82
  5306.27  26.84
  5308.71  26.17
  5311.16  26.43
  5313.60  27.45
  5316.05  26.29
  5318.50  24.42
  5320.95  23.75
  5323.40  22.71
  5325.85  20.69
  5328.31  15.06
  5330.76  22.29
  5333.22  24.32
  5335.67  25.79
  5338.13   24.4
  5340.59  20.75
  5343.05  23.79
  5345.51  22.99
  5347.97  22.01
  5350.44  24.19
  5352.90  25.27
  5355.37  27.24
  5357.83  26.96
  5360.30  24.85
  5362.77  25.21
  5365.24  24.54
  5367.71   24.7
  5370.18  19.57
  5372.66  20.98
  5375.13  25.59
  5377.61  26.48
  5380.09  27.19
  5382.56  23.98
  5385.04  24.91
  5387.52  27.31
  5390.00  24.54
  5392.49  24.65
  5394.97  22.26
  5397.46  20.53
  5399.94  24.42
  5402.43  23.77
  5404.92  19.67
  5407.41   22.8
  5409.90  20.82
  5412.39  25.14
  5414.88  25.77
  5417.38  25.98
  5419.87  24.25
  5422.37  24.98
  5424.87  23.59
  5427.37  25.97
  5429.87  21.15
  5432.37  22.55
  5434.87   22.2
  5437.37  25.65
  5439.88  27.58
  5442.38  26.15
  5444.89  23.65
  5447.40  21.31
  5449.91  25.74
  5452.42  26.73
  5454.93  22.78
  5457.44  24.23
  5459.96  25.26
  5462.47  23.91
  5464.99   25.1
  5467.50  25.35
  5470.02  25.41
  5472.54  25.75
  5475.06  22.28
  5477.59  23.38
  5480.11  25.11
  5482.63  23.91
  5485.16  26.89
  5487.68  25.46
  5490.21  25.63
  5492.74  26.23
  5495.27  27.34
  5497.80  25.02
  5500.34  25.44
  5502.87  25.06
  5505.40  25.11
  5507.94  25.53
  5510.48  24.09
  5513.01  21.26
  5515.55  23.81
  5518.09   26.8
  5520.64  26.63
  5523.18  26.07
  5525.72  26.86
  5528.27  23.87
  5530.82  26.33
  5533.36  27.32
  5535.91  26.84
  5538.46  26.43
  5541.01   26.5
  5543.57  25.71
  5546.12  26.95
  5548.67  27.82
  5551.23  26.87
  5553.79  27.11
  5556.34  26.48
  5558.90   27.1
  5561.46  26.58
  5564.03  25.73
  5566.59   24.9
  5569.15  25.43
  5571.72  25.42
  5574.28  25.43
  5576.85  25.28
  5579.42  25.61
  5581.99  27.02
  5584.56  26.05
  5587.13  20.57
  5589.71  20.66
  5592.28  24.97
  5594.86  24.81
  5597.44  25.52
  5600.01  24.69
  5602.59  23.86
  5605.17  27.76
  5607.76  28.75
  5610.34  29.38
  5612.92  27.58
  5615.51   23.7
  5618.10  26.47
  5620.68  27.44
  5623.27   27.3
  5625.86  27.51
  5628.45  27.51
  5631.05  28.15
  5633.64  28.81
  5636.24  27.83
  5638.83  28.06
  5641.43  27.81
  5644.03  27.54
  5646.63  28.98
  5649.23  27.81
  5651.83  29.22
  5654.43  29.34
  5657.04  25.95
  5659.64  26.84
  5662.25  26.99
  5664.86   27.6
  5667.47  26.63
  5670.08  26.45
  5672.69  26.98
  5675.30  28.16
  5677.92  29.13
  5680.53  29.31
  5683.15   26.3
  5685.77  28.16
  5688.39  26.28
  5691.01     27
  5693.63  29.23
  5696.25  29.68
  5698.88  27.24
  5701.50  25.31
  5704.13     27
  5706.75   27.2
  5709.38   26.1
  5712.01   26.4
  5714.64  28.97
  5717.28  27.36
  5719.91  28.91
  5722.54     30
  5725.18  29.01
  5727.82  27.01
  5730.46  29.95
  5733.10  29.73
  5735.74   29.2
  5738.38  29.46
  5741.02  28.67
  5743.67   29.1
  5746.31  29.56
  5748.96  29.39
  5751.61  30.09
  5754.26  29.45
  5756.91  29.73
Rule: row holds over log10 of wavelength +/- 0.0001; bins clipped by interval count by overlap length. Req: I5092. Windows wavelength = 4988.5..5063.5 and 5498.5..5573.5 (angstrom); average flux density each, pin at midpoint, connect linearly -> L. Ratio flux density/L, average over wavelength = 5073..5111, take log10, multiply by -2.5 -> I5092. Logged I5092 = 0.19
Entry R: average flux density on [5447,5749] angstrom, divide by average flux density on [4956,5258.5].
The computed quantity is 1.54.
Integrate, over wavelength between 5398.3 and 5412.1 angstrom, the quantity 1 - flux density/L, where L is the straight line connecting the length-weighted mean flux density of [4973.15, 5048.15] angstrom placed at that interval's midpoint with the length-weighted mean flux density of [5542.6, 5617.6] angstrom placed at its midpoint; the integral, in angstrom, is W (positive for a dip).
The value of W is 0.5 angstrom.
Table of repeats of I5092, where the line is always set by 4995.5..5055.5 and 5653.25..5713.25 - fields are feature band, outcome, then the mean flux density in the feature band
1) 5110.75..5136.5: 0.230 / 15.4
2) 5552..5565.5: -0.046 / 26.6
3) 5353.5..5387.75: -0.102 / 24.9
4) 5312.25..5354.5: -0.059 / 23.3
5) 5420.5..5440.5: -0.024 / 24.1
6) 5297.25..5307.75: -0.115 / 24.1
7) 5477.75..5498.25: -0.051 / 25.6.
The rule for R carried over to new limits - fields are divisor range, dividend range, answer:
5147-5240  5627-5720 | 1.68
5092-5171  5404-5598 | 1.65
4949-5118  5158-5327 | 1.14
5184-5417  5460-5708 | 1.19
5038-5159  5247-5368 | 1.44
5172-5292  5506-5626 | 1.34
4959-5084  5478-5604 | 1.44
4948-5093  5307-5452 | 1.34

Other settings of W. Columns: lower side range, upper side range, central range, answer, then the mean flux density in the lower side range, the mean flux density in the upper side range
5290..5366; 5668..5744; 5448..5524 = 2.1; 24.1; 28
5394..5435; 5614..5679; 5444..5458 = -0.1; 23.3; 27.5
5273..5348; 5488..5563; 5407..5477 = 2.0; 23.8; 26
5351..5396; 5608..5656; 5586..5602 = 2.2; 24.8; 27.8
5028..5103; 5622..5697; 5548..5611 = 1.5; 16.8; 27.8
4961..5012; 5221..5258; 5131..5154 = 5.9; 18.6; 22.3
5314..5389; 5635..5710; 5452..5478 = 0.8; 24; 27.6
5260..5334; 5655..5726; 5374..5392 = -1.5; 22.6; 27.6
